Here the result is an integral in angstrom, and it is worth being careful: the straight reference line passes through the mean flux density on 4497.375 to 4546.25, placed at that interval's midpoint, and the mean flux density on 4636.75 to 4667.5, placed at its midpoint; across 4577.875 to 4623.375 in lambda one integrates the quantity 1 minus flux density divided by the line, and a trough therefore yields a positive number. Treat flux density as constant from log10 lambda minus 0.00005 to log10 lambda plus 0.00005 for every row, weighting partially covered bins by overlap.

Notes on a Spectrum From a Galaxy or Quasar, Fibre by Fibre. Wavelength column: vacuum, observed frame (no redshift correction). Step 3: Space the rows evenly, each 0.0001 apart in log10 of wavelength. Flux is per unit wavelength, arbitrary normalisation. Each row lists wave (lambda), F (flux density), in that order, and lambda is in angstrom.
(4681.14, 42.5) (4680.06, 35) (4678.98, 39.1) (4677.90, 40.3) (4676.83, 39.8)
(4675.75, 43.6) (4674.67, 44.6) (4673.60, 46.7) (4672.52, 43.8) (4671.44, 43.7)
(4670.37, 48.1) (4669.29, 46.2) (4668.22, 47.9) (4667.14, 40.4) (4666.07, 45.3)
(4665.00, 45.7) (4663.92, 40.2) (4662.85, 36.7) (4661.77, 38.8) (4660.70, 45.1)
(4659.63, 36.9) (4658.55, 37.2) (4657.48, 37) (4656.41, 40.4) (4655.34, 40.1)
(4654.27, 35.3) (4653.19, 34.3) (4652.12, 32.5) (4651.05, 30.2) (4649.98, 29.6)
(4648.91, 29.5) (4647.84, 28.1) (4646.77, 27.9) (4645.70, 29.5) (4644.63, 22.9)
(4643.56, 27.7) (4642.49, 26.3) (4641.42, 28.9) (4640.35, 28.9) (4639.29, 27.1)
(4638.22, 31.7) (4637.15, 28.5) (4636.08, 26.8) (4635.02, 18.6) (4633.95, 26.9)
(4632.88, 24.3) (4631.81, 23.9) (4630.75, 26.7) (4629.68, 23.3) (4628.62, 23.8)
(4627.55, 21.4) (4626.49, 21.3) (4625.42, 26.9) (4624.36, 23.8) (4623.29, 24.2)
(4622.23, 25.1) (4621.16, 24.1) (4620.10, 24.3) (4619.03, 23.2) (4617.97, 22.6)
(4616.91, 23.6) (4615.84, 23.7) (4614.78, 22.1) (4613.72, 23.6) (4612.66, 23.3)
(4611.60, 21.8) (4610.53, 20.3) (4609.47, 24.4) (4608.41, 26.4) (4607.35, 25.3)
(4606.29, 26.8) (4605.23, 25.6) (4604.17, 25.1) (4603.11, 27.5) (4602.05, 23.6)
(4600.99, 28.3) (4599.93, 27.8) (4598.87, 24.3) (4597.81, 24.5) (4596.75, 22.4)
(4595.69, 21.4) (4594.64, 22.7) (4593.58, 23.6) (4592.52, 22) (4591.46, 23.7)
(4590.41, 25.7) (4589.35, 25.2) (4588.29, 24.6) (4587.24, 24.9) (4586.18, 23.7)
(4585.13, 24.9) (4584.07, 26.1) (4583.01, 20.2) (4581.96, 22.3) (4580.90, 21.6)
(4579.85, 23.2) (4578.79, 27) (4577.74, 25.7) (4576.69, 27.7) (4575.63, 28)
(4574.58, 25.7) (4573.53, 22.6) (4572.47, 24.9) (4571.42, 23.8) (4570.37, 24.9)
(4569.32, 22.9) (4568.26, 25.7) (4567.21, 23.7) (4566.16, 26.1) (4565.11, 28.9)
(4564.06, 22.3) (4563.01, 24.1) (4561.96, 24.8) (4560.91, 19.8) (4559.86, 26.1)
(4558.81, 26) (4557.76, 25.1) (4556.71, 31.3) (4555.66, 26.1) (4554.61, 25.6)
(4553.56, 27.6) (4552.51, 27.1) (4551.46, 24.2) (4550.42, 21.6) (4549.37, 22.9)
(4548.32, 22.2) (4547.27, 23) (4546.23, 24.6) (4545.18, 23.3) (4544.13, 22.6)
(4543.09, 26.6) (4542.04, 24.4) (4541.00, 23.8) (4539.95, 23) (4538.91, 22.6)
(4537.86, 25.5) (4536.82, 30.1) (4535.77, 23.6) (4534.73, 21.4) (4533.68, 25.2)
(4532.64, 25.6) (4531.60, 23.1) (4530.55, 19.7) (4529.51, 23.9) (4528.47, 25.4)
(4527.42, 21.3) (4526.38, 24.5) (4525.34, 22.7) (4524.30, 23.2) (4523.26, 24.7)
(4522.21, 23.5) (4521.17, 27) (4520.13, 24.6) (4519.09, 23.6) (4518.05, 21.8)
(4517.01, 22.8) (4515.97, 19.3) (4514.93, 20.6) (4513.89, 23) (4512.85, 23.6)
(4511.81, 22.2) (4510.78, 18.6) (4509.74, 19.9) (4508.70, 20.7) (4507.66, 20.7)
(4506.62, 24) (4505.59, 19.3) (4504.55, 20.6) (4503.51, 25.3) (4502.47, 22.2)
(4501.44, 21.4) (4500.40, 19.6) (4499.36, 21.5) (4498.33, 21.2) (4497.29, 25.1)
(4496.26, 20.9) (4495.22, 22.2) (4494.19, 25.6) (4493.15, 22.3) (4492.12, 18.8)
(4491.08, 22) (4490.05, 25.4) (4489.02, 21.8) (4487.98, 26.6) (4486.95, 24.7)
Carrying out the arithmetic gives 8.3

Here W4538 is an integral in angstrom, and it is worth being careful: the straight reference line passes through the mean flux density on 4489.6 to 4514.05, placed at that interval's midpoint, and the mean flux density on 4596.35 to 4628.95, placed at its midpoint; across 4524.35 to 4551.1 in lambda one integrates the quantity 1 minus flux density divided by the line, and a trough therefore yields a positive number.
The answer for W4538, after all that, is -1.2 angstrom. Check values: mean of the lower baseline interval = 21.9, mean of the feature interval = 23.7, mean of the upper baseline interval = 24.2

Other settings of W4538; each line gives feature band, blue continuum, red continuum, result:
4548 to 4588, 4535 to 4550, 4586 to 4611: -0.8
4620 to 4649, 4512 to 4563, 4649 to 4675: 8.6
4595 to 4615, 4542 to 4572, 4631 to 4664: 2.6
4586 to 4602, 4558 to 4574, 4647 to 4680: 2.5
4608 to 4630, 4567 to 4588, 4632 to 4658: 3.3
